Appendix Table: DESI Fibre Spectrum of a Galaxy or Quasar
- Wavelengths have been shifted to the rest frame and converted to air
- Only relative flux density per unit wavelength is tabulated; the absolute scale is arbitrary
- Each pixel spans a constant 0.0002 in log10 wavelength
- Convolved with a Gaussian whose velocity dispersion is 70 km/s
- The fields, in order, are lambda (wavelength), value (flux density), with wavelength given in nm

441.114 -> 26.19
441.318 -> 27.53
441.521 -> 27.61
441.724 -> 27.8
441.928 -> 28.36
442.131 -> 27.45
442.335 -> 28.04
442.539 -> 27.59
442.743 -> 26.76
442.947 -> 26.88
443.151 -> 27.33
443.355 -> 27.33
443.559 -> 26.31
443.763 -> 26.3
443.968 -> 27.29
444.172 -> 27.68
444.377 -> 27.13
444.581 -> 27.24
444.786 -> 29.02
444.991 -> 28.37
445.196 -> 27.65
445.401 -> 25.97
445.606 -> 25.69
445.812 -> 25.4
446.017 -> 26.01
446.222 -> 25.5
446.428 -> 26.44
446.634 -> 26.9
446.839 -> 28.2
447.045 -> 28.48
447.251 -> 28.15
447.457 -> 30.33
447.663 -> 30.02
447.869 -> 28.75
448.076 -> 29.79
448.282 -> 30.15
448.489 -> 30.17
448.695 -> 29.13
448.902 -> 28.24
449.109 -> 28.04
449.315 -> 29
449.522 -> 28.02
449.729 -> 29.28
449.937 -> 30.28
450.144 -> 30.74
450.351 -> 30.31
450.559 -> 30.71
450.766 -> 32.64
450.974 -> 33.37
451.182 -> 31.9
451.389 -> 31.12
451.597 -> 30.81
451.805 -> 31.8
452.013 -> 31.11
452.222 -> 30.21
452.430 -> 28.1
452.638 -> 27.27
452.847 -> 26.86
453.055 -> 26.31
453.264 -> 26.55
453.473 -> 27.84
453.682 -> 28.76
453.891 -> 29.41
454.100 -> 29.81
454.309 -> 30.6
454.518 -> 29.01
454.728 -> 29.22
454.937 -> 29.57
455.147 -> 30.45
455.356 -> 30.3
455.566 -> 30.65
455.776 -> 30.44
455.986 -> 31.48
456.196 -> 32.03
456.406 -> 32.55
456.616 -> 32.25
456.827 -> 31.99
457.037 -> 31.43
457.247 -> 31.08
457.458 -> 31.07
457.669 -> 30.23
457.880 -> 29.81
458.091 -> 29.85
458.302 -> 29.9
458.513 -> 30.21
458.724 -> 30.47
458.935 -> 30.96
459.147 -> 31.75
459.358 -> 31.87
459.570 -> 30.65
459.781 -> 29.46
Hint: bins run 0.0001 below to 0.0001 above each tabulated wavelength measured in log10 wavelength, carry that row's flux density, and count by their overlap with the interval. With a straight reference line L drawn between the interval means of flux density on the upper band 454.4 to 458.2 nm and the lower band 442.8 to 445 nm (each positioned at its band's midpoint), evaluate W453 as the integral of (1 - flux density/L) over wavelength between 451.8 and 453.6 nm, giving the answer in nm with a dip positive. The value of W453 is 0.09 nm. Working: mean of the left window 27.3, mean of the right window 30.7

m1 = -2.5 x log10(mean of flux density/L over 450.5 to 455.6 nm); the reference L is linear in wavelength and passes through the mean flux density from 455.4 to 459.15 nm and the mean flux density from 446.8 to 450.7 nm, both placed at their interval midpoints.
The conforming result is 0.02 mag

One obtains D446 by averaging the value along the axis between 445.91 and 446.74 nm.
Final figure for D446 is 26.2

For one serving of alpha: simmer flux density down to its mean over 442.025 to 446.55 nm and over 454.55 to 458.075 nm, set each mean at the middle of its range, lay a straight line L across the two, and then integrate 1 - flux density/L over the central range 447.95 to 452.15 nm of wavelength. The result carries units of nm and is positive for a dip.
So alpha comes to -0.22 nm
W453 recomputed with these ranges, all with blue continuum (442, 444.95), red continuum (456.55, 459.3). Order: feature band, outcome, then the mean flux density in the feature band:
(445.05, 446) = 0.05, 26.3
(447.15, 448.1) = -0.03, 29.4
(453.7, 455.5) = 0.02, 29.8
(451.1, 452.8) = -0.04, 30.2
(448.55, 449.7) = 0.00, 28.6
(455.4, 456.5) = -0.04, 31.3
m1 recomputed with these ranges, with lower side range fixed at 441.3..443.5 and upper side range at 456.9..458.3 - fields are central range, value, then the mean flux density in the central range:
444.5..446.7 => 0.06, 26.7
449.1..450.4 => -0.02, 29.5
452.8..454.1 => 0.07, 27.8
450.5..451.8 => -0.09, 31.8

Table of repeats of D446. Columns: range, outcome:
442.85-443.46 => 27.2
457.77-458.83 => 30.1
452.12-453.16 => 27.8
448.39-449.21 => 28.9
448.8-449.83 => 28.5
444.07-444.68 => 27.4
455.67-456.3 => 31.3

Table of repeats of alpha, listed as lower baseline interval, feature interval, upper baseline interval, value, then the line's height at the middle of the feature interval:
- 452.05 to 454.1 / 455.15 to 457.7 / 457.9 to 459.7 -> -0.15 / 29.6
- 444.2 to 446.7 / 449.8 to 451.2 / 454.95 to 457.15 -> -0.12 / 28.9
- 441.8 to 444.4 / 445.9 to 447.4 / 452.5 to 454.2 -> 0.02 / 27.5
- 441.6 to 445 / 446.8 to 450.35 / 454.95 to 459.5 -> -0.06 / 28.8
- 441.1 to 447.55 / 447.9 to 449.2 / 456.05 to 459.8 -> -0.04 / 28.4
